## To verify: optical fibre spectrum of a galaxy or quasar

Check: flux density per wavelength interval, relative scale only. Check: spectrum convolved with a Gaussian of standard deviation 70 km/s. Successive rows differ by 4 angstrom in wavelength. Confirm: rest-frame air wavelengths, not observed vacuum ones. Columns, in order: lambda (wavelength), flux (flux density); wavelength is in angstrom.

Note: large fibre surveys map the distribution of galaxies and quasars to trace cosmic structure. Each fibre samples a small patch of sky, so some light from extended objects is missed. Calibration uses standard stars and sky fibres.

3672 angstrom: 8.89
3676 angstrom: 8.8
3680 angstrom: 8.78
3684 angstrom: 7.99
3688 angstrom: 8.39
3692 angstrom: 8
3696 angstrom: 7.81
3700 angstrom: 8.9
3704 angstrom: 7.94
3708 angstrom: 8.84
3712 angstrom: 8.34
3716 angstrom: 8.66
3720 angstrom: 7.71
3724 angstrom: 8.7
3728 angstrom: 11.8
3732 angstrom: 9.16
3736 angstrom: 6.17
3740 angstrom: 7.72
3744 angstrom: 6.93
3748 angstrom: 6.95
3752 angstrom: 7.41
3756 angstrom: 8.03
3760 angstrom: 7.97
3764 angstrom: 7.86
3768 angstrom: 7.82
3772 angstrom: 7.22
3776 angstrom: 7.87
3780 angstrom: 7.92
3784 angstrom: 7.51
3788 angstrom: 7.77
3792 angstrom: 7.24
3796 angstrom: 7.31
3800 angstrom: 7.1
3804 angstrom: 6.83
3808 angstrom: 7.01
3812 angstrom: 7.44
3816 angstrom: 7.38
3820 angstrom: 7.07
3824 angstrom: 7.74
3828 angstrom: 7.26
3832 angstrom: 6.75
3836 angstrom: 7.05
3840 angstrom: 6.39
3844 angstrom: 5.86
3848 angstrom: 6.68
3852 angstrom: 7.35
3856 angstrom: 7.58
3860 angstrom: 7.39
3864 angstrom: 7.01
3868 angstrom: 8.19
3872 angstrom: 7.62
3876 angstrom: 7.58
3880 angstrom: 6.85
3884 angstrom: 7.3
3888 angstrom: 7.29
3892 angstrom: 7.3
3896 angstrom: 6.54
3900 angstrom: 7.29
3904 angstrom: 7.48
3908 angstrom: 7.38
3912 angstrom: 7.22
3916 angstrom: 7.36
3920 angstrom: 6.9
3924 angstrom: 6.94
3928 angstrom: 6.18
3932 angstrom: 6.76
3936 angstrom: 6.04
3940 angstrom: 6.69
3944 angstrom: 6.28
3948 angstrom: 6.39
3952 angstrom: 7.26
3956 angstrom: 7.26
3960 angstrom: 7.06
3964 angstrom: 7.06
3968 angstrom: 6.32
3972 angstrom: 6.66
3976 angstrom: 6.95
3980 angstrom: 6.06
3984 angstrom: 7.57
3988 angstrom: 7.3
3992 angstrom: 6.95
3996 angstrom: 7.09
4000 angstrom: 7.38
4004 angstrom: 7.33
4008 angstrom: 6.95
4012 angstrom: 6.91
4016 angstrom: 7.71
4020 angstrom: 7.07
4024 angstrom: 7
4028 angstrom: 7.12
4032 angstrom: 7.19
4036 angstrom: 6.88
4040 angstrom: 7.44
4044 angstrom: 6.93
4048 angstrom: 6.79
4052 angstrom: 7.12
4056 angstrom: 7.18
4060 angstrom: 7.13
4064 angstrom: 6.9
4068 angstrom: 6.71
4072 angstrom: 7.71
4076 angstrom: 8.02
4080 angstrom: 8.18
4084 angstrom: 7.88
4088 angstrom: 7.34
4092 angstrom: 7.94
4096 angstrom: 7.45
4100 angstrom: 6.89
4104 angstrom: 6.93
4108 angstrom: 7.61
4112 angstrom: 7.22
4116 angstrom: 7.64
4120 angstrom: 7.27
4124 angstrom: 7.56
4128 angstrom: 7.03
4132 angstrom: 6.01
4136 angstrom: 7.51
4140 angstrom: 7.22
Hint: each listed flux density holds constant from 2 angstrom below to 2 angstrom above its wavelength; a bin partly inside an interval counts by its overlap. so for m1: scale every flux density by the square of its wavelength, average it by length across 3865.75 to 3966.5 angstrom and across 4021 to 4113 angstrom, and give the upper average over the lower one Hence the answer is 1.1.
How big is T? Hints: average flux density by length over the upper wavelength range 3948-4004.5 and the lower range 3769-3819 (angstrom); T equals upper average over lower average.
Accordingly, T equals 0.9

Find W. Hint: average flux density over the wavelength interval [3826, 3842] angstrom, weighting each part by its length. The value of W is 6.86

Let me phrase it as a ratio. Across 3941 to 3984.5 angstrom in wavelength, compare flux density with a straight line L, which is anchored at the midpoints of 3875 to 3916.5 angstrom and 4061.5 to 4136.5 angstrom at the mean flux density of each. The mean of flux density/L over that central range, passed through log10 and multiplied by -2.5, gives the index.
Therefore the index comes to 0.08 mag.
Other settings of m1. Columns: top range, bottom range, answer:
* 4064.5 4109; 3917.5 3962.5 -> 1.20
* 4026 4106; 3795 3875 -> 1.15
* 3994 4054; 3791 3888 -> 1.09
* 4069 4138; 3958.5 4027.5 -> 1.11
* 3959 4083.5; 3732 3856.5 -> 1.10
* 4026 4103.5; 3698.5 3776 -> 1.07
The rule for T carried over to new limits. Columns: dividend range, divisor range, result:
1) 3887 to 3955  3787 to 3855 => 0.98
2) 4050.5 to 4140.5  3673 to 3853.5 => 0.95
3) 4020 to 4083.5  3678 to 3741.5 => 0.86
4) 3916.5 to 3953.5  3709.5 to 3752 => 0.81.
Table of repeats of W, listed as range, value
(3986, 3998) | 7.11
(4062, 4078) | 7.33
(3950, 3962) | 7.19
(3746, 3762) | 7.59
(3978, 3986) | 6.81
